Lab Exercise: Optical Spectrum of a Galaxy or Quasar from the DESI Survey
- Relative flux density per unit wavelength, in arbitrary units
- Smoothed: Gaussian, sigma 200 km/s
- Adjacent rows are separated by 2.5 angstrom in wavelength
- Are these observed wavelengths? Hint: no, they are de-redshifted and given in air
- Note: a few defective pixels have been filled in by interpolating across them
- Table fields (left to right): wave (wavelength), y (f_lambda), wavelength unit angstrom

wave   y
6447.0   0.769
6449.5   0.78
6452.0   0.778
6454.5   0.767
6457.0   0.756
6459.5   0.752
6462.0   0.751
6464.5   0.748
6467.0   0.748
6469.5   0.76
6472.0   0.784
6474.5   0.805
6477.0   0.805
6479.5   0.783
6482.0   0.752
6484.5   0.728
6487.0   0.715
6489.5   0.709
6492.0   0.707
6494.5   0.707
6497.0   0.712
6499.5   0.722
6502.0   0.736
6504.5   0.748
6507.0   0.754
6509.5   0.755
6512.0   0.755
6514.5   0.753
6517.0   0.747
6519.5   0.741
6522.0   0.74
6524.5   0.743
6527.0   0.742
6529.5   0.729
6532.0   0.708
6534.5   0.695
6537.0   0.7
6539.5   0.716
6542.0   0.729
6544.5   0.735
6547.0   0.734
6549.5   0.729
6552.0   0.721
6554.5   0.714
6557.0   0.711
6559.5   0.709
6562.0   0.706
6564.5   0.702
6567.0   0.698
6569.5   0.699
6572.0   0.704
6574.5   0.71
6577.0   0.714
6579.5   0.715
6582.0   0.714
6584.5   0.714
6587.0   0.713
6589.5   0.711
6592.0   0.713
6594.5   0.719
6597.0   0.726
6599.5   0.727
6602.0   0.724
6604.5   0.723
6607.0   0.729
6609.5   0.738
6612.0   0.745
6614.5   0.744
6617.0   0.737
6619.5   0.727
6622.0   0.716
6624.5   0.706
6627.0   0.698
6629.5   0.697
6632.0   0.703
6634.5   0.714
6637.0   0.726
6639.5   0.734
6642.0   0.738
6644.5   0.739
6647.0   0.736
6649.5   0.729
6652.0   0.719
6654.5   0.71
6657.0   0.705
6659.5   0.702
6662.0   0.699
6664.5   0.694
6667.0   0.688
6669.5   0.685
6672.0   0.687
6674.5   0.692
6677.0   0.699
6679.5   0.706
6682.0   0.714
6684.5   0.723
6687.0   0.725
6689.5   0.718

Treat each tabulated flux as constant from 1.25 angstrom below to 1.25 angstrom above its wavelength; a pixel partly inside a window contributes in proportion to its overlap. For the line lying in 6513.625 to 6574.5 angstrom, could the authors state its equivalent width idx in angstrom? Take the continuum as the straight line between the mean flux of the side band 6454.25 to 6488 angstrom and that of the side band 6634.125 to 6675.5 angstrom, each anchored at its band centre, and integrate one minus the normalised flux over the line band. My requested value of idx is 1.7 angstrom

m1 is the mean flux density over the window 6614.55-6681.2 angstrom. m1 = 0.712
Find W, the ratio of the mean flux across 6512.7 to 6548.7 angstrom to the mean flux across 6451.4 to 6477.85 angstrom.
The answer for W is 1.0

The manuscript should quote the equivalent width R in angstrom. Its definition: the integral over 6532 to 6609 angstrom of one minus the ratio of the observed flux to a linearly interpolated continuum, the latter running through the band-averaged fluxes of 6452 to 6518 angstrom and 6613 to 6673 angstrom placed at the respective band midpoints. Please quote 1.6 angstrom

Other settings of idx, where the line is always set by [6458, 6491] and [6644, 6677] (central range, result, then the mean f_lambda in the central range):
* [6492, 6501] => 0.4 angstrom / 0.713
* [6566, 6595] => 0.7 angstrom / 0.71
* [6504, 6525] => -0.1 angstrom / 0.749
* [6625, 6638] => 0.1 angstrom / 0.707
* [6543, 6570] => 0.7 angstrom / 0.715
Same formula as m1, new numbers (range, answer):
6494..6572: 0.725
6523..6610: 0.717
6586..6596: 0.714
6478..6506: 0.73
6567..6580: 0.707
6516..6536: 0.73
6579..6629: 0.722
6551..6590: 0.71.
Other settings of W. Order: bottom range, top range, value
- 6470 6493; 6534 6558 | 0.95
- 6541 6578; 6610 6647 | 1.01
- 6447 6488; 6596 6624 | 0.96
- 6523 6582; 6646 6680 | 0.98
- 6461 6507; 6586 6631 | 0.97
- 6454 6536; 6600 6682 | 0.96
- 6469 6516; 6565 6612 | 0.96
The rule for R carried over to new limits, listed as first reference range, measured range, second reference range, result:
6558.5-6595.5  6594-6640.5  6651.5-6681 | -1.2 angstrom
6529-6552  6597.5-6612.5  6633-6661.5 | -0.2 angstrom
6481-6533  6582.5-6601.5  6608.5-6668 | 0.2 angstrom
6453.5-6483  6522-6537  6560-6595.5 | 0.3 angstrom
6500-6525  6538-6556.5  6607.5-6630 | 0.4 angstrom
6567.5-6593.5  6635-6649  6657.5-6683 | -0.6 angstrom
